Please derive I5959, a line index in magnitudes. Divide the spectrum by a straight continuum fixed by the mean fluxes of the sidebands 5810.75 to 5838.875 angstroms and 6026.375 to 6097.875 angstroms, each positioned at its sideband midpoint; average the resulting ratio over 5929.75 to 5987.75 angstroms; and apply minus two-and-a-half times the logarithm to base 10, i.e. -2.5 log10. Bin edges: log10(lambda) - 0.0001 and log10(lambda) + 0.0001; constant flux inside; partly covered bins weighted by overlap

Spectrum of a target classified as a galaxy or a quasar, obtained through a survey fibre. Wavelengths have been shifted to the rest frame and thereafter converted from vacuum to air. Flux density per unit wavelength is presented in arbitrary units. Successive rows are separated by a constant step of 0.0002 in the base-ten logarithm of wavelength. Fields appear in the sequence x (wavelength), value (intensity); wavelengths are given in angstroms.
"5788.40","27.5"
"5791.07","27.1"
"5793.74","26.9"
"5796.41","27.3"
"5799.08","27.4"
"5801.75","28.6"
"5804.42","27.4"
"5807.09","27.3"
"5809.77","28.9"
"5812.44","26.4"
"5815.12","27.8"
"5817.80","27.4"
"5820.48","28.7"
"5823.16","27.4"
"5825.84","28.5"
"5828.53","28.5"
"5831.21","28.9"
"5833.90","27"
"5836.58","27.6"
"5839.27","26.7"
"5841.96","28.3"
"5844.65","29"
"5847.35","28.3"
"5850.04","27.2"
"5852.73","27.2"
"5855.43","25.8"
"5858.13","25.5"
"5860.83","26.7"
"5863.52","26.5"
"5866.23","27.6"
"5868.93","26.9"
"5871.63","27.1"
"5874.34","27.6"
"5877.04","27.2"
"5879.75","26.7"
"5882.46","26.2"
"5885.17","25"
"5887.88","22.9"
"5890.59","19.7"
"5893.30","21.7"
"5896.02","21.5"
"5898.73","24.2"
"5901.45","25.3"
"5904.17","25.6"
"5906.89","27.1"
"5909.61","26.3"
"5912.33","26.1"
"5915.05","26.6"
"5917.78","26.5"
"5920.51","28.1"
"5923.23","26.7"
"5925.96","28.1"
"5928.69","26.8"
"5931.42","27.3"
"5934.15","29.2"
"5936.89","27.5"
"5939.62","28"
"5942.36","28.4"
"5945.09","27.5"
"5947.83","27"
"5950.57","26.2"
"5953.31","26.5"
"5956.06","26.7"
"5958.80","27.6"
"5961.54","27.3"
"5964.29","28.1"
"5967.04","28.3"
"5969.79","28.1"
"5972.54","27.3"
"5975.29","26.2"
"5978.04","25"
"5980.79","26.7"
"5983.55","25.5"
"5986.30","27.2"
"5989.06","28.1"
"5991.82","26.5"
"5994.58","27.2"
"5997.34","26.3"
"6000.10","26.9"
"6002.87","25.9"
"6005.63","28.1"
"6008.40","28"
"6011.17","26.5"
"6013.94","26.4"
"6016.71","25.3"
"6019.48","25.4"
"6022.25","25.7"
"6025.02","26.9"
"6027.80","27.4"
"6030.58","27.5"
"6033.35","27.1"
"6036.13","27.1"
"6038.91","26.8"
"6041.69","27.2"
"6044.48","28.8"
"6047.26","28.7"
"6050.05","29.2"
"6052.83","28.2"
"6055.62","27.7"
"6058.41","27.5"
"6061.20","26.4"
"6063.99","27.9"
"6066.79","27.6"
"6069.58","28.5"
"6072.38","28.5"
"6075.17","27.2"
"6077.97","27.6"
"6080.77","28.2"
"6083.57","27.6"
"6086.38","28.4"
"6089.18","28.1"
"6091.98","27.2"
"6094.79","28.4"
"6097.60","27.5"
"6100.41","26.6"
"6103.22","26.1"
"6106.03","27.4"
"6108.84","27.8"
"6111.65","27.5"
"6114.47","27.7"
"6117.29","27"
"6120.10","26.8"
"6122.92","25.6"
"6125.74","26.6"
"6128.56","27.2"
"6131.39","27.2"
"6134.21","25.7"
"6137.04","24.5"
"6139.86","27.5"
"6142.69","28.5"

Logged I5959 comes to 0.023 mag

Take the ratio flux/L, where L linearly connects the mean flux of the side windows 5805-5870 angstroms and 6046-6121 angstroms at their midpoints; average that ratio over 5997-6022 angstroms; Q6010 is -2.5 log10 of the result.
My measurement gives 0.05 mag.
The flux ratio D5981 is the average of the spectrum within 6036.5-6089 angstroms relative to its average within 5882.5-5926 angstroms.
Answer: 1.11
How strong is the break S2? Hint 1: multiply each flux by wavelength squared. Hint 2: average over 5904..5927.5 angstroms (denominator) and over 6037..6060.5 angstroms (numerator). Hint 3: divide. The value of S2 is 1.09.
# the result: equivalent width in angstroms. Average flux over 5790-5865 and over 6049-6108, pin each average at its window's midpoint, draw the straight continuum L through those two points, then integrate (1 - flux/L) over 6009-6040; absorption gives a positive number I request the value 1.20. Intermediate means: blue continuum 27.5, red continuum 27.7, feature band 26.6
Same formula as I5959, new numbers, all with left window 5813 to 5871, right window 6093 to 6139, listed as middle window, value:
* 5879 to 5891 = 0.13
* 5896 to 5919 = 0.07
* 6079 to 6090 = -0.04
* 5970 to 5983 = 0.03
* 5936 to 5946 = -0.03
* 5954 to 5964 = 0.00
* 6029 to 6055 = -0.03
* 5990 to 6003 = 0.02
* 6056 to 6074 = -0.03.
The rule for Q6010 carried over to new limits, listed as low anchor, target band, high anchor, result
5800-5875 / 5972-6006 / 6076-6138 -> 0.03 mag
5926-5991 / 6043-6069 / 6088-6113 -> -0.03 mag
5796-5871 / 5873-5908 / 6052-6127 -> 0.12 mag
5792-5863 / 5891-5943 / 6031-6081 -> 0.06 mag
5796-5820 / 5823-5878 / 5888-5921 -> -0.04 mag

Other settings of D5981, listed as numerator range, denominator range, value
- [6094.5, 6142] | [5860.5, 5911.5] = 1.06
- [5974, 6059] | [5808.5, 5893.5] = 1.01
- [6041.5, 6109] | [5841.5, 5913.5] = 1.07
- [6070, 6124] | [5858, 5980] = 1.04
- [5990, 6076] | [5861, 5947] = 1.04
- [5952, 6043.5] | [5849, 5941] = 1.03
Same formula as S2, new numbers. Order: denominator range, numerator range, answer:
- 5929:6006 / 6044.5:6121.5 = 1.06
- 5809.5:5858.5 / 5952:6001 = 1.02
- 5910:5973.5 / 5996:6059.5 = 1.02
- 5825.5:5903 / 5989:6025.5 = 1.07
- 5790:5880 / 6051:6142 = 1.09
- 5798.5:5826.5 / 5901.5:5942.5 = 1.01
